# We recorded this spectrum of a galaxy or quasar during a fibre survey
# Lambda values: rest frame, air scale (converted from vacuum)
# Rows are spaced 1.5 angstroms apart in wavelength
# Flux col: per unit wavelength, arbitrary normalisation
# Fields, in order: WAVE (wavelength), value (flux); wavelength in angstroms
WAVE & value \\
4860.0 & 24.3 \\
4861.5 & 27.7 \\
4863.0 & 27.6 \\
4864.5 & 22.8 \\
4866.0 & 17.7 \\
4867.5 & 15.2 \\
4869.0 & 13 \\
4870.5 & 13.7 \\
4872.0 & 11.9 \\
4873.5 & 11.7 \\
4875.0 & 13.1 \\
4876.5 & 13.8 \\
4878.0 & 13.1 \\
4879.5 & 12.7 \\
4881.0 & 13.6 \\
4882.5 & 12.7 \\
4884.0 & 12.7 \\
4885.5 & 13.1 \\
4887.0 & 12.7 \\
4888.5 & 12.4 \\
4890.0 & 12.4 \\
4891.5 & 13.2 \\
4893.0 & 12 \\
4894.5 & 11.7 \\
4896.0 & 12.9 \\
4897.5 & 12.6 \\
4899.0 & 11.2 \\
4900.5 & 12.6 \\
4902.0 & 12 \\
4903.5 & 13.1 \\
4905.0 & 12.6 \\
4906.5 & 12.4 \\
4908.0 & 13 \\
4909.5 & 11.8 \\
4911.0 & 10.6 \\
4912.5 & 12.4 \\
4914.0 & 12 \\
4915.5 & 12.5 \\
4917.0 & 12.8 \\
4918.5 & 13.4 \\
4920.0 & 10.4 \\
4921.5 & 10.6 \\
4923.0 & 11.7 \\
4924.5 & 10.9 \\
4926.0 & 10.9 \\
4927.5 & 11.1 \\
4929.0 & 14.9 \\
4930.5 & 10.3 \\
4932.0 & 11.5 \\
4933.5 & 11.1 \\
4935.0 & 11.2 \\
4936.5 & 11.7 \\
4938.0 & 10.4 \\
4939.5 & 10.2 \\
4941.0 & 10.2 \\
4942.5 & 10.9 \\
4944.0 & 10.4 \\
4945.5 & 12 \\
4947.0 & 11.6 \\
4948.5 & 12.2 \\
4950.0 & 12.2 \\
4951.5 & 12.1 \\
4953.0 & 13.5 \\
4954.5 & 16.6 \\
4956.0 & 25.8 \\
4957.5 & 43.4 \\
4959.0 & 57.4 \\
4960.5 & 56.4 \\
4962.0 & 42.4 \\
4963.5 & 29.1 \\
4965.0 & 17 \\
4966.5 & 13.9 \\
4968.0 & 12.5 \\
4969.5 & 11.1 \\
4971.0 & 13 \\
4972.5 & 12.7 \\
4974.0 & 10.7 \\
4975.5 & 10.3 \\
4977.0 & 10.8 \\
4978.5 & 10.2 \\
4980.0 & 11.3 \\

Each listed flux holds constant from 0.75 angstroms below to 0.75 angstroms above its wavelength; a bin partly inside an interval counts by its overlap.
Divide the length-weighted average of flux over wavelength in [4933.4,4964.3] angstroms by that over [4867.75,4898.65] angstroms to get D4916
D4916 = 1.62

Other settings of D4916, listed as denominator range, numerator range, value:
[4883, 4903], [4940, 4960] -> 1.56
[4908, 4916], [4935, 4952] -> 0.94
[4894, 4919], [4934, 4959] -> 1.29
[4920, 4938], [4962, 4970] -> 1.70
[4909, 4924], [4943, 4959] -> 1.59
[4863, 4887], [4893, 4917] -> 0.85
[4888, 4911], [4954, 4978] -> 1.94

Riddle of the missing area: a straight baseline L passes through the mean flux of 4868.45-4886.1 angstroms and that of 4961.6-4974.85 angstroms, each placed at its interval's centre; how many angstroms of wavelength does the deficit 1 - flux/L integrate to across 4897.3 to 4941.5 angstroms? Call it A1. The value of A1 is 9.4 angstroms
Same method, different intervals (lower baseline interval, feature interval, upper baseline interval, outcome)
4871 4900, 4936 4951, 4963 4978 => 2.5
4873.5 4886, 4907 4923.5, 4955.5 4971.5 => 6.6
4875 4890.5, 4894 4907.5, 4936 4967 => 2.4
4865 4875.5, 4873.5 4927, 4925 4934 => 2.0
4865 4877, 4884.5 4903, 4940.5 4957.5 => 2.3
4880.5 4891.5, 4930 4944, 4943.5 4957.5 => 4.0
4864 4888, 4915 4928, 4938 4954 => 0.8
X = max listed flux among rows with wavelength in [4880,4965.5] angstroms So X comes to 57.4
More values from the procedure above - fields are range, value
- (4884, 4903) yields 13.2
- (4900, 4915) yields 13.1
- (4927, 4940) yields 14.9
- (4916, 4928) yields 13.4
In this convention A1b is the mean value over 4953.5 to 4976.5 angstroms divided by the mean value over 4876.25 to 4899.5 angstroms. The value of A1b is 1.9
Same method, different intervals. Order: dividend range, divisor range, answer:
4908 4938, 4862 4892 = 0.80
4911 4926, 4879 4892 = 0.92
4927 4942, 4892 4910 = 0.91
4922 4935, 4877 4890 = 0.89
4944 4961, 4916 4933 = 2.03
